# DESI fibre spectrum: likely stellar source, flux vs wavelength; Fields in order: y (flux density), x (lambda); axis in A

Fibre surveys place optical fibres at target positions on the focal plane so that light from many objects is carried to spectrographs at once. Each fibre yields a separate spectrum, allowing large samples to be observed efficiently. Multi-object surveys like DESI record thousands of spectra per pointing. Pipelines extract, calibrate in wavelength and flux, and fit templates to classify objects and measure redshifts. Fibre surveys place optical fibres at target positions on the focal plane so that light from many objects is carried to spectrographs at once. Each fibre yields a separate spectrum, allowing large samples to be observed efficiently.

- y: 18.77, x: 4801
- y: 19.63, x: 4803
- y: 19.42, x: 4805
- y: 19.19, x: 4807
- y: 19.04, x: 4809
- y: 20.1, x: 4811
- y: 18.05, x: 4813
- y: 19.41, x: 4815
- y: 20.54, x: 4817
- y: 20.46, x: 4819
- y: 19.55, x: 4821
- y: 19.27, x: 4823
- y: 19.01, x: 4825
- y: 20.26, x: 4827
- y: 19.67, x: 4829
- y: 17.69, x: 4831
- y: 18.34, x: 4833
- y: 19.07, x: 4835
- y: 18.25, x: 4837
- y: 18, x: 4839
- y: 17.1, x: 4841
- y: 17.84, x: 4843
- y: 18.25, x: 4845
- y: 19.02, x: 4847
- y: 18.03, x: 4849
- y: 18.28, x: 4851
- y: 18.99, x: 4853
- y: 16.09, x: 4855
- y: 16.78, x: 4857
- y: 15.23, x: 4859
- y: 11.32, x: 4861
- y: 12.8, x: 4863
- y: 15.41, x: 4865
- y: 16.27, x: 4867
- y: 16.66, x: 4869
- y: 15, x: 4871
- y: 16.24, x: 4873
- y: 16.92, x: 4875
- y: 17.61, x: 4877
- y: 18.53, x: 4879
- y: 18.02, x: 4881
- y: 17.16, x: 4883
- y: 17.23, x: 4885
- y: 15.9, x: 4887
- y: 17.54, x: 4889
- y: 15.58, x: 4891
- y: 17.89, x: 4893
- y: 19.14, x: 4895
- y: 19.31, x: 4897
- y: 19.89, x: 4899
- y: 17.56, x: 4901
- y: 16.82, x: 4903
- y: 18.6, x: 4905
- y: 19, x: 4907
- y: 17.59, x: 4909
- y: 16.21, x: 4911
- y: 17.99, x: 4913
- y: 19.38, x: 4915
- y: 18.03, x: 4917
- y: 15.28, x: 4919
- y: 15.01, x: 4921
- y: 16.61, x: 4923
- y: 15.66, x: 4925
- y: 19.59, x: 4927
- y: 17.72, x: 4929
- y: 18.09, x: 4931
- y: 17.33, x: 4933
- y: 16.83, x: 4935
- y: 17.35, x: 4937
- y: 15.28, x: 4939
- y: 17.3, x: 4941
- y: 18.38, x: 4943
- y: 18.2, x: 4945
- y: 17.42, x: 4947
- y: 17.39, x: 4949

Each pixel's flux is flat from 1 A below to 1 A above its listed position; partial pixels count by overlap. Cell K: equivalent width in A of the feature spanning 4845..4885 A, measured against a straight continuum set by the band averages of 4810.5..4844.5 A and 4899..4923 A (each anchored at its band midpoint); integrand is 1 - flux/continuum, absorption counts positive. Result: 3.7 A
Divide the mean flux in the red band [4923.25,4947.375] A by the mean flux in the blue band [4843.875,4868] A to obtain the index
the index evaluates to 1.1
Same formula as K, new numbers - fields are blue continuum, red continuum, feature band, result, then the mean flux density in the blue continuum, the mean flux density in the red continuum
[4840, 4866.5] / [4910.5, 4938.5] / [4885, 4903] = -0.9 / 16.5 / 17.2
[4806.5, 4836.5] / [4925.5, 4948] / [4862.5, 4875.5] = 2.0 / 19.3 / 17.5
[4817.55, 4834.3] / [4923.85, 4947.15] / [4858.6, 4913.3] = 4.0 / 19.3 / 17.4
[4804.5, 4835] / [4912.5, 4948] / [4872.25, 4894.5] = 1.2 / 19.3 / 17.3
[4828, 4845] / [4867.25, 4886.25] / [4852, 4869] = 2.0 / 18.2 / 17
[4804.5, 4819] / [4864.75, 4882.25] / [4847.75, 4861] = 0.6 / 19.5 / 16.8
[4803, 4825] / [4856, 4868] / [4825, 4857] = -3.0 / 19.5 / 14.6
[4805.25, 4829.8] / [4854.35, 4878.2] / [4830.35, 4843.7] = -0.1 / 19.5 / 15.5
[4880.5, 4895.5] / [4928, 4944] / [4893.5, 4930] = -1.0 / 17.2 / 17.3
